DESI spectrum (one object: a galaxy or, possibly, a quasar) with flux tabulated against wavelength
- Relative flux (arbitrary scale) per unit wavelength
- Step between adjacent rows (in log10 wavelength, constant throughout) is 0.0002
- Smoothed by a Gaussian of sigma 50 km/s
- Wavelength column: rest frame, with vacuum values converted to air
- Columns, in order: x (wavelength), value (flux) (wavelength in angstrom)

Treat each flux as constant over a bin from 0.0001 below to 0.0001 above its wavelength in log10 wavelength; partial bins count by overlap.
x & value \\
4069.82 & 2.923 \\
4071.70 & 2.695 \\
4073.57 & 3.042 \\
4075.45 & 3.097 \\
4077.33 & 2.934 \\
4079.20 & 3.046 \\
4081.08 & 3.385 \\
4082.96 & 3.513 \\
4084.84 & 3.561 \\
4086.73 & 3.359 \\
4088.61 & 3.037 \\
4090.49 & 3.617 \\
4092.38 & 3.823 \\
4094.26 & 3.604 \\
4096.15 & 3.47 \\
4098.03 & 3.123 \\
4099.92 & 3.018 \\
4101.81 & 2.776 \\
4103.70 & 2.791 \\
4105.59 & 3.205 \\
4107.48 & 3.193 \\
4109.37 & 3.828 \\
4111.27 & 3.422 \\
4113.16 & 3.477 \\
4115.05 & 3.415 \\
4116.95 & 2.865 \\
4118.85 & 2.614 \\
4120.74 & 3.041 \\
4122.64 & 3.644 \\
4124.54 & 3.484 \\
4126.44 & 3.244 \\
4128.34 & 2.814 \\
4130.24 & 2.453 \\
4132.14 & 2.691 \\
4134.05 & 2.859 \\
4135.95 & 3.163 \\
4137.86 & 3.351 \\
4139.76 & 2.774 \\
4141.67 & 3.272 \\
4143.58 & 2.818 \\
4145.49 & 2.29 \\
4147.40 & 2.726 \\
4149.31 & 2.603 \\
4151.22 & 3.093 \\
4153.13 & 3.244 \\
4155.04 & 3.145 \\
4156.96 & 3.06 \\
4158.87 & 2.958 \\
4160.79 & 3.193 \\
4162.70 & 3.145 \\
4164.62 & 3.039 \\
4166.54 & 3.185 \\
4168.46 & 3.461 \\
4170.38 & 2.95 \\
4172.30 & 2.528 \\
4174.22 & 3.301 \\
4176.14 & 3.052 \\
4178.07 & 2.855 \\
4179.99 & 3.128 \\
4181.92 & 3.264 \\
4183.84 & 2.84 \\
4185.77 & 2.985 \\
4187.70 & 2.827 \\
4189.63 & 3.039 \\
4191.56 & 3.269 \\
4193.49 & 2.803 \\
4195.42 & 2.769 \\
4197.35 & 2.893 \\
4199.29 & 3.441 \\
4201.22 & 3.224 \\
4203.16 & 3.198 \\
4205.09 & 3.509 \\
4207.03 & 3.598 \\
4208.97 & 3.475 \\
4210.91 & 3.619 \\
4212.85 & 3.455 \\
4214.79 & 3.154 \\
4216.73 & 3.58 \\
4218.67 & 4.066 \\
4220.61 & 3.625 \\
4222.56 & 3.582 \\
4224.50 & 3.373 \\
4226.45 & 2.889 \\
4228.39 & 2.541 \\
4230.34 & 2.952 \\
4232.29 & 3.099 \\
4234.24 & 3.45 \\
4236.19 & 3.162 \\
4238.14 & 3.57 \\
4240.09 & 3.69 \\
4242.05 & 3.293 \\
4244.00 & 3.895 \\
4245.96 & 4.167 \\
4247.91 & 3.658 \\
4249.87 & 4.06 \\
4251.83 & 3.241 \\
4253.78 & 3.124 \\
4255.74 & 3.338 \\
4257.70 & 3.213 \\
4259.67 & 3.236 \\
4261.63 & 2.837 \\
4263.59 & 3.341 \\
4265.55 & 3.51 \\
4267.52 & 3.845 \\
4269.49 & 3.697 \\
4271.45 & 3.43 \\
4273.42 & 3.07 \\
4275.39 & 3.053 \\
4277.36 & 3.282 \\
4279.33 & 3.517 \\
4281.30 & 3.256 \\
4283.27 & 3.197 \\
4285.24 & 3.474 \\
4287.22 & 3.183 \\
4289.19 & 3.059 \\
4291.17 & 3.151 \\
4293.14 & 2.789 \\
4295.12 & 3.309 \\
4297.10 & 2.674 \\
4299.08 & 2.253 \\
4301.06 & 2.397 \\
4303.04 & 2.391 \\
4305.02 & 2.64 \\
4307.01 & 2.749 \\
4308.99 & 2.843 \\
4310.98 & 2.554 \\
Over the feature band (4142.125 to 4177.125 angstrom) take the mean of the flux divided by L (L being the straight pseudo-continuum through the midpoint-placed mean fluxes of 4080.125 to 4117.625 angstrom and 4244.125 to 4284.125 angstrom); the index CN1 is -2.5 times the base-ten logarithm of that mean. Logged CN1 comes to 0.13 mag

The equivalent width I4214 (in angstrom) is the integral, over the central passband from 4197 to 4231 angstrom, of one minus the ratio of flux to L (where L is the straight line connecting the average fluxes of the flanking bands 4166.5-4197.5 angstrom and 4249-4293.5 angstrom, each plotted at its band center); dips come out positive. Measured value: -2.6 angstrom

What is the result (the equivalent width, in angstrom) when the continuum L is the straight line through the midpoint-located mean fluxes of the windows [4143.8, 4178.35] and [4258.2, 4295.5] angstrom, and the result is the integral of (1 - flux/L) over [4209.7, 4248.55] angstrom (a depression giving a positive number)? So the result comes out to -3.5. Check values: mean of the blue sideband 2.99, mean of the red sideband 3.27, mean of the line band 3.44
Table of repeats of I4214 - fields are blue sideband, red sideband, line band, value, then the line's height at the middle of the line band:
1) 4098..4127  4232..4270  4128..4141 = 1.4 angstrom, 3.24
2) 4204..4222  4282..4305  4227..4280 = -2.6 angstrom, 3.23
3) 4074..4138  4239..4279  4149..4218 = 3.8 angstrom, 3.33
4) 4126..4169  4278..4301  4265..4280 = -1.9 angstrom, 3.04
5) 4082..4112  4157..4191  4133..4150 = 1.6 angstrom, 3.17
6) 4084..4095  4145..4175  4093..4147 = 3.1 angstrom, 3.28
